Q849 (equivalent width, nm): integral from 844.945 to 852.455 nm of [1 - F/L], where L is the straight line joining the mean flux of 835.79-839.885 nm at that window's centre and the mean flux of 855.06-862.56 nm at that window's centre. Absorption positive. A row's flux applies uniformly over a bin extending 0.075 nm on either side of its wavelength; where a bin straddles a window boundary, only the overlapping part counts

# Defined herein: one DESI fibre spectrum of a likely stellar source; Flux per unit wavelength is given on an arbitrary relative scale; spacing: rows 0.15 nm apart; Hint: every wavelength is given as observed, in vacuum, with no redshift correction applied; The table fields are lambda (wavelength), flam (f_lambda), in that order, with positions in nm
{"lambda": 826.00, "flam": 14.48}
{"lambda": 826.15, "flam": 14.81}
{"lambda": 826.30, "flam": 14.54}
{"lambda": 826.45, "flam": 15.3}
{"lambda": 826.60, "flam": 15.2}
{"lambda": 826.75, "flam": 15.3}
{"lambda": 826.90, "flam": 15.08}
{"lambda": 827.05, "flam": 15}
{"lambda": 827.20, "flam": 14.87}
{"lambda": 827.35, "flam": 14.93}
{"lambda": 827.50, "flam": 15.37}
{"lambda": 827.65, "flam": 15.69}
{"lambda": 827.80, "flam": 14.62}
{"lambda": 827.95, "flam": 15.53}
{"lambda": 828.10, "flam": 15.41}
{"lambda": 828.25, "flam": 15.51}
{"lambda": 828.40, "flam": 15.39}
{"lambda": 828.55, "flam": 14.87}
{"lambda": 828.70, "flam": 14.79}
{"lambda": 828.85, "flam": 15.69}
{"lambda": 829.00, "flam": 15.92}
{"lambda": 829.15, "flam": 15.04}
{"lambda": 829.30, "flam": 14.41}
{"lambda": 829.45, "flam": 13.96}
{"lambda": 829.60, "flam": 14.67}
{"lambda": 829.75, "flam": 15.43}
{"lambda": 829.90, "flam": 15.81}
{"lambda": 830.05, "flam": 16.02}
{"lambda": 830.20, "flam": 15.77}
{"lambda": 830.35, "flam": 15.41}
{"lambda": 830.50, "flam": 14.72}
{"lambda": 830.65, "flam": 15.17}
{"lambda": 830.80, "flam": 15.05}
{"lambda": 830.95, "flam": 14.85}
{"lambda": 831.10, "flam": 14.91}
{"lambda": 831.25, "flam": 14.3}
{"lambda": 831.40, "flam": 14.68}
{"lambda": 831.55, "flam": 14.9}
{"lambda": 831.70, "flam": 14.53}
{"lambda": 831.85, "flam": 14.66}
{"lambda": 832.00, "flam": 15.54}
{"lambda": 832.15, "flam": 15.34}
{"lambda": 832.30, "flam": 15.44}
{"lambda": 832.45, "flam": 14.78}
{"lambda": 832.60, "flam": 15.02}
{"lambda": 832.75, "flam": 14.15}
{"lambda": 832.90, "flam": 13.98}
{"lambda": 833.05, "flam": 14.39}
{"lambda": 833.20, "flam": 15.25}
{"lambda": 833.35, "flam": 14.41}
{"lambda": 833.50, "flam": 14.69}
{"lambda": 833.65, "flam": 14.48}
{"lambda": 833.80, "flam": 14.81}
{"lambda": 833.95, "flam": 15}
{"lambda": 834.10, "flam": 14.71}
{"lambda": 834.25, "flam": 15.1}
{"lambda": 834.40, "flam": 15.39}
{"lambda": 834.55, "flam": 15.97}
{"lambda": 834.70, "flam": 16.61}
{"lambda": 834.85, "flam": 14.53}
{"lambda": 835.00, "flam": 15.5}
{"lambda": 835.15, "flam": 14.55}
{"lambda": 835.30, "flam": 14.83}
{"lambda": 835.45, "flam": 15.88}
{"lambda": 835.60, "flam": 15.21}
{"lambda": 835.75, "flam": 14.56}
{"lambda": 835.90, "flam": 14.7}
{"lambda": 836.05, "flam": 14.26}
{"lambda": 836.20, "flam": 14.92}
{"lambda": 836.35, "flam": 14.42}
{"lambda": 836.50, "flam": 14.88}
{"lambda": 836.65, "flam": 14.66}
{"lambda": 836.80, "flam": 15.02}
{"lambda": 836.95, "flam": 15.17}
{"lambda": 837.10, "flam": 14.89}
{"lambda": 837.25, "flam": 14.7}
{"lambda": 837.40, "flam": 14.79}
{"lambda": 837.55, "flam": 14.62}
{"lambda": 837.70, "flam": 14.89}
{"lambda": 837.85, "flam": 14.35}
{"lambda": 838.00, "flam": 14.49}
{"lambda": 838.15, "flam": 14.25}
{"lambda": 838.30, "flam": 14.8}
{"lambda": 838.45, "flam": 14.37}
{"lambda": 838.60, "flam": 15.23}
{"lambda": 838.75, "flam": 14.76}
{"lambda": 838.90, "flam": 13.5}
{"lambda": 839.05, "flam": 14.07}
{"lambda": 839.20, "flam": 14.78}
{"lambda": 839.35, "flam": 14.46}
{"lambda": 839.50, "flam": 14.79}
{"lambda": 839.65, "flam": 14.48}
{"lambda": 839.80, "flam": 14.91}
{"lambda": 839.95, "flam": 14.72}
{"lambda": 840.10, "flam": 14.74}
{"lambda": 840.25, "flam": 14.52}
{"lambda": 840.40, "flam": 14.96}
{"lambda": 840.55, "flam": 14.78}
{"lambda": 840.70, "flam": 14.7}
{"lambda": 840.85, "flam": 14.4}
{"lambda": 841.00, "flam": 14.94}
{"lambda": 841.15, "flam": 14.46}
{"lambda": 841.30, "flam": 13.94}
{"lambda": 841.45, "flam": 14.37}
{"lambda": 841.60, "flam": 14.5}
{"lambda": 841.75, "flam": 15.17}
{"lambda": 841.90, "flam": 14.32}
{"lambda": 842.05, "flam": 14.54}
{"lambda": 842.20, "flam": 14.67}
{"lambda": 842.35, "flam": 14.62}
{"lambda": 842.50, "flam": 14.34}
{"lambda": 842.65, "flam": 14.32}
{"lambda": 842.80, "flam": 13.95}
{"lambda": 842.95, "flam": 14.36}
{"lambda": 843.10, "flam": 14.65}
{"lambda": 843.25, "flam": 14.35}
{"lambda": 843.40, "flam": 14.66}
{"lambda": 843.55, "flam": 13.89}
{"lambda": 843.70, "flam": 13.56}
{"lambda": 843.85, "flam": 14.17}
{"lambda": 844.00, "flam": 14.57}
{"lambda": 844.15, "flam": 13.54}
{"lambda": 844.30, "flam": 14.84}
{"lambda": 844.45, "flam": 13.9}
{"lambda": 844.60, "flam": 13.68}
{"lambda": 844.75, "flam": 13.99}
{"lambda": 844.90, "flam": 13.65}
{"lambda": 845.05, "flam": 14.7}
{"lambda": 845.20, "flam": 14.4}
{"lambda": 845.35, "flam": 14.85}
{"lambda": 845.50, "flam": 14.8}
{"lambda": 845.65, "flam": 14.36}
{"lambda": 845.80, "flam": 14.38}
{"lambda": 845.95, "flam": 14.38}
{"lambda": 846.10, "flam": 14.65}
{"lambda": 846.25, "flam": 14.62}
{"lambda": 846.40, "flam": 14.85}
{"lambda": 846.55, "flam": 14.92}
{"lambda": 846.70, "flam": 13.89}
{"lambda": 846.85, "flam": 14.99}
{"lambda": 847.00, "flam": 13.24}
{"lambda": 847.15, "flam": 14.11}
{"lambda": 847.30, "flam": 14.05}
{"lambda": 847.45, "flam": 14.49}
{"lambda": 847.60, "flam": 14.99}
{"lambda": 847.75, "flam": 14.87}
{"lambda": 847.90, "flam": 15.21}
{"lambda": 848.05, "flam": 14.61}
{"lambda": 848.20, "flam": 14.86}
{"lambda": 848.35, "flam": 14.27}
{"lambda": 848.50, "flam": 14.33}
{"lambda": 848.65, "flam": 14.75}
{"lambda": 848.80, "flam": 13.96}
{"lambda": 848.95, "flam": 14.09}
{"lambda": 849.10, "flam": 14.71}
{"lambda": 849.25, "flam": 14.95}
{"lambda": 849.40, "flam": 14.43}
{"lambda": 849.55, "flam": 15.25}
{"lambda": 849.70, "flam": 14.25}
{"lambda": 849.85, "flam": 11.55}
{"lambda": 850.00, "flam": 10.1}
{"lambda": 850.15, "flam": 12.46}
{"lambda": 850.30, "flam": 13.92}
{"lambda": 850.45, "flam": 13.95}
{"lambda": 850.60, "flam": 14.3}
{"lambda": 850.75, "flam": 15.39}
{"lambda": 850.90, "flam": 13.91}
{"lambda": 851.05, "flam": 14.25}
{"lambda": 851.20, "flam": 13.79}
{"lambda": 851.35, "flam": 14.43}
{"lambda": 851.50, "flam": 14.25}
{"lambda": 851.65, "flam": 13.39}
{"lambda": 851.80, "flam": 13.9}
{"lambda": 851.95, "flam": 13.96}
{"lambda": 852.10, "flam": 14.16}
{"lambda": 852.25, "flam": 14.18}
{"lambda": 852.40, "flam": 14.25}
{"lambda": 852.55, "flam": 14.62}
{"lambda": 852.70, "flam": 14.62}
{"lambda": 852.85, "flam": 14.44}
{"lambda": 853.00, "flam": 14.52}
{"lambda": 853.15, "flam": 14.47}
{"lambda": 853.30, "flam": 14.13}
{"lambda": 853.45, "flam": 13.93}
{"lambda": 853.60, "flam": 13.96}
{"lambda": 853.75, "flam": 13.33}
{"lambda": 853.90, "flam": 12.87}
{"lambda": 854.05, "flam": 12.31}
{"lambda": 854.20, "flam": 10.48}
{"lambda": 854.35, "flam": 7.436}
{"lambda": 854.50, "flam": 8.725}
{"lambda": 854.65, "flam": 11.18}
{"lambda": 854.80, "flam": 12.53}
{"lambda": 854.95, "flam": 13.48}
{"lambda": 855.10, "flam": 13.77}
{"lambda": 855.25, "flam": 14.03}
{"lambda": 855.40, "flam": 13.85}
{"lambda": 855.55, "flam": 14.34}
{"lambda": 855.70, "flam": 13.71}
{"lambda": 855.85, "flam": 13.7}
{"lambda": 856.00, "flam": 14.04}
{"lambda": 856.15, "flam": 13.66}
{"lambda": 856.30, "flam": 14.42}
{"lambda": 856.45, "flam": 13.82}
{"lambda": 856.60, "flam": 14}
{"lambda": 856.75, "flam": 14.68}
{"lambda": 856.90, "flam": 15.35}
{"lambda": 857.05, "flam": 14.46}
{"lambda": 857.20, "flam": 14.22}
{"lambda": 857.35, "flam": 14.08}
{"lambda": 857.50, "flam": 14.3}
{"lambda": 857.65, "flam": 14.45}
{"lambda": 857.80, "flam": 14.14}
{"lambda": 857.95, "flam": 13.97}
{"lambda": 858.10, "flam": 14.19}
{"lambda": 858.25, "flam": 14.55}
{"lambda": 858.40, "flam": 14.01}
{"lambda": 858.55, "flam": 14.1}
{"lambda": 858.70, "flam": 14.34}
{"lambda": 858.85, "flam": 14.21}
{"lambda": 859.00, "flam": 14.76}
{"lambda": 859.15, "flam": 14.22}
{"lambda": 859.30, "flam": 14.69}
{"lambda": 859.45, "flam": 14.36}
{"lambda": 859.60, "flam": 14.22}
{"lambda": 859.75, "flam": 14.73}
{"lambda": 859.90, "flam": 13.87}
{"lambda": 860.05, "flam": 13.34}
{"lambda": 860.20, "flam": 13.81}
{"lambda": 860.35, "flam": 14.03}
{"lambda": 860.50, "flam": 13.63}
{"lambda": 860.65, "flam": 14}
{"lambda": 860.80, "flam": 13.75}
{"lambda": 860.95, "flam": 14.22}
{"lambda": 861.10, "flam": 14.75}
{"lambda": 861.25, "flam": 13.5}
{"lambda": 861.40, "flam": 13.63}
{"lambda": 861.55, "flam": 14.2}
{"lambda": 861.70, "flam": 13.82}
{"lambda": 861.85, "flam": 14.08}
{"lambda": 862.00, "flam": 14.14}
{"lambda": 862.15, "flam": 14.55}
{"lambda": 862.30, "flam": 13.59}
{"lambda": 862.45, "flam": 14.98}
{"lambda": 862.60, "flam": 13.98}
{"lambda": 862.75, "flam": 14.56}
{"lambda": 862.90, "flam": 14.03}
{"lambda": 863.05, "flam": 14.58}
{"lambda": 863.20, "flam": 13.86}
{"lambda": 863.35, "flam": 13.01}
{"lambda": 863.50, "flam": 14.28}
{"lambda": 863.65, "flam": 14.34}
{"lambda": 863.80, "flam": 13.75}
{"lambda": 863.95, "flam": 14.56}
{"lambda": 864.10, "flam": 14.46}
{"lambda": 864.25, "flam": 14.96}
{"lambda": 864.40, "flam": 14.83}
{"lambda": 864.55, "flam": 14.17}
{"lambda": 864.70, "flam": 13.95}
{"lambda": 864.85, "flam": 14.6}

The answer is 0.08 nm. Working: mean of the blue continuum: 14.6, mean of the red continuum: 14.1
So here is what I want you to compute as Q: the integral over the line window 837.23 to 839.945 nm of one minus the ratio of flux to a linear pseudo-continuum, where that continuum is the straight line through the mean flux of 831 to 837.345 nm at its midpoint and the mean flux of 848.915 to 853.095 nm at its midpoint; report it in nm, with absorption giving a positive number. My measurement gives 0.02 nm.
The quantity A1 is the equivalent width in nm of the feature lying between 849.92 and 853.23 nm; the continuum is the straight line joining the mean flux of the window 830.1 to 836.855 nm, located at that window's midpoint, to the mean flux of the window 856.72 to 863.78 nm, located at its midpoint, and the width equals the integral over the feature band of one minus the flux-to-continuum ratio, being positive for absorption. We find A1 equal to 0.11 nm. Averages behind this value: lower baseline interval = 14.9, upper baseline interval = 14.2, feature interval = 14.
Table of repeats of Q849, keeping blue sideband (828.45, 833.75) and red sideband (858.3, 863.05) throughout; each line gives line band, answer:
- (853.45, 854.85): 0.272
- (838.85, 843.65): 0.057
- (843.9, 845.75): 0.038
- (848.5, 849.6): -0.008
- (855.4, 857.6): 0.010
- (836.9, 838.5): 0.011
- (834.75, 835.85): -0.015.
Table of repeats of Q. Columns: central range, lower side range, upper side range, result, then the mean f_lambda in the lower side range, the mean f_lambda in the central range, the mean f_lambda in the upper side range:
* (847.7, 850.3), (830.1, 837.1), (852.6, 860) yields 0.015 nm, 14.9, 14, 13.7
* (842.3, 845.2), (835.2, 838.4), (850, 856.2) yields 0.001 nm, 14.8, 14.2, 13.4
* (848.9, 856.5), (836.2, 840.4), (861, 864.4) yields 0.446 nm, 14.6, 13.5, 14.2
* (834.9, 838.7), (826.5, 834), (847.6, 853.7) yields -0.016 nm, 15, 14.8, 14.1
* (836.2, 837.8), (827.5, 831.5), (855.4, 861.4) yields 0.009 nm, 15.1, 14.8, 14.2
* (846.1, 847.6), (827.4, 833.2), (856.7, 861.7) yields 0.017 nm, 15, 14.4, 14.2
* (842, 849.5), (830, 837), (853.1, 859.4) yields -0.096 nm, 15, 14.4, 13.6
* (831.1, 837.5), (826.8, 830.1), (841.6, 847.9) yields -0.001 nm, 15.2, 14.9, 14.4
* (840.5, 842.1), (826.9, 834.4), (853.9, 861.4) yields -0.008 nm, 15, 14.6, 13.7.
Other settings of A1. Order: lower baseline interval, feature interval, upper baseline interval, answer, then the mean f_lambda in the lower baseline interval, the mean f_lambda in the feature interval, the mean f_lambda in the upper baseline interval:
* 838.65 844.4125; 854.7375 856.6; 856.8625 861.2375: 0.06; 14.5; 13.8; 14.2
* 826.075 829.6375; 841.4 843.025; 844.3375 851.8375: 0.00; 15.1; 14.5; 14.2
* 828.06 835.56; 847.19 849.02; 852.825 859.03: -0.06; 15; 14.5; 13.6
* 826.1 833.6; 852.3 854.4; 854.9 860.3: 0.14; 15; 13.3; 14.2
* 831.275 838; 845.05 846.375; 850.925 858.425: -0.03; 14.9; 14.6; 13.7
